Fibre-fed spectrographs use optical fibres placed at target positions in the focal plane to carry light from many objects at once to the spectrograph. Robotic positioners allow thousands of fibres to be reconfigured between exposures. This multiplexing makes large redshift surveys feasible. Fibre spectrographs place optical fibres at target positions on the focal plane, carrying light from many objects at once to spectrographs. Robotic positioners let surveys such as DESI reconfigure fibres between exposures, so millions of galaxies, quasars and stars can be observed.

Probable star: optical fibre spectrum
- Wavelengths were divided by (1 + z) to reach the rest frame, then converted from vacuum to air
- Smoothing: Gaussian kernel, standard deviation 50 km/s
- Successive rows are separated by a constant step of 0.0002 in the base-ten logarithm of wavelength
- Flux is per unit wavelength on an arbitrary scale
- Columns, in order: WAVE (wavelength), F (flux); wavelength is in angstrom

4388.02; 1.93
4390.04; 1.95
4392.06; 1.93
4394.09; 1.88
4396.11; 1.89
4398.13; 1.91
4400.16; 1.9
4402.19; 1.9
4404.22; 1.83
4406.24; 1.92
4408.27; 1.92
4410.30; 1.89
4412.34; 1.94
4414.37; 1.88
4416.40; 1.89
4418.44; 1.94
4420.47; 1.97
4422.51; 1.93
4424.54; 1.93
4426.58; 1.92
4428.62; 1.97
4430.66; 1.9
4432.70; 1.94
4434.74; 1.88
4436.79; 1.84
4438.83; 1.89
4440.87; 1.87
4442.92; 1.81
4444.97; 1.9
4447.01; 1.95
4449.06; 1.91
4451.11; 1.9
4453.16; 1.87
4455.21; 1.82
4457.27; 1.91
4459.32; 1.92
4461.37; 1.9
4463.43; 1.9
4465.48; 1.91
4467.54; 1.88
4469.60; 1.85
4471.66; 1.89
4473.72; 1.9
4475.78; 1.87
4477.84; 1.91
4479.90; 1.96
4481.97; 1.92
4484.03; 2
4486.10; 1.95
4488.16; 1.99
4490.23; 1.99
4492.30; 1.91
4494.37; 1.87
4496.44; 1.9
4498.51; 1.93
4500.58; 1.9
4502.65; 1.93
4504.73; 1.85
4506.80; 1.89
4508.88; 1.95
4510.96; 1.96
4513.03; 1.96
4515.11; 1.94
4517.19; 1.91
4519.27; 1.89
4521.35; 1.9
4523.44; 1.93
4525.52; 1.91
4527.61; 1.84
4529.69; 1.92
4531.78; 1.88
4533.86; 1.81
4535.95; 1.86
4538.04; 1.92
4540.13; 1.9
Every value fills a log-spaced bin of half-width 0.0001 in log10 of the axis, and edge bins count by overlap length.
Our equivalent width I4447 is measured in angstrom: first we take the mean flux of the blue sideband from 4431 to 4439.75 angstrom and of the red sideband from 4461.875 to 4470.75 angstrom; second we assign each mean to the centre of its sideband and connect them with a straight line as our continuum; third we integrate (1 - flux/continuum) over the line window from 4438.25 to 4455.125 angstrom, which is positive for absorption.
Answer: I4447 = 0.03 angstrom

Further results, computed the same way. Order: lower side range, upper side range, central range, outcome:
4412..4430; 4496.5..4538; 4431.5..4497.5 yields 0.5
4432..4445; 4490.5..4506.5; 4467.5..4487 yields -0.2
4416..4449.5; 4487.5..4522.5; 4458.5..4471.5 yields 0.1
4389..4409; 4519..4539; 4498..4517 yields -0.3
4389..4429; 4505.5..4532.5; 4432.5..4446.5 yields 0.3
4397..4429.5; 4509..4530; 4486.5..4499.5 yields -0.1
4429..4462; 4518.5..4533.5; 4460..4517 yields -0.8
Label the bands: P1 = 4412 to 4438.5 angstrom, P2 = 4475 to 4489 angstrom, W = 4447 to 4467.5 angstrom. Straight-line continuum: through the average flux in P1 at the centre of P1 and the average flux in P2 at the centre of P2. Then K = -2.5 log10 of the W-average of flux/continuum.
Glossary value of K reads 0.02 mag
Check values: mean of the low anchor 1.92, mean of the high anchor 1.94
